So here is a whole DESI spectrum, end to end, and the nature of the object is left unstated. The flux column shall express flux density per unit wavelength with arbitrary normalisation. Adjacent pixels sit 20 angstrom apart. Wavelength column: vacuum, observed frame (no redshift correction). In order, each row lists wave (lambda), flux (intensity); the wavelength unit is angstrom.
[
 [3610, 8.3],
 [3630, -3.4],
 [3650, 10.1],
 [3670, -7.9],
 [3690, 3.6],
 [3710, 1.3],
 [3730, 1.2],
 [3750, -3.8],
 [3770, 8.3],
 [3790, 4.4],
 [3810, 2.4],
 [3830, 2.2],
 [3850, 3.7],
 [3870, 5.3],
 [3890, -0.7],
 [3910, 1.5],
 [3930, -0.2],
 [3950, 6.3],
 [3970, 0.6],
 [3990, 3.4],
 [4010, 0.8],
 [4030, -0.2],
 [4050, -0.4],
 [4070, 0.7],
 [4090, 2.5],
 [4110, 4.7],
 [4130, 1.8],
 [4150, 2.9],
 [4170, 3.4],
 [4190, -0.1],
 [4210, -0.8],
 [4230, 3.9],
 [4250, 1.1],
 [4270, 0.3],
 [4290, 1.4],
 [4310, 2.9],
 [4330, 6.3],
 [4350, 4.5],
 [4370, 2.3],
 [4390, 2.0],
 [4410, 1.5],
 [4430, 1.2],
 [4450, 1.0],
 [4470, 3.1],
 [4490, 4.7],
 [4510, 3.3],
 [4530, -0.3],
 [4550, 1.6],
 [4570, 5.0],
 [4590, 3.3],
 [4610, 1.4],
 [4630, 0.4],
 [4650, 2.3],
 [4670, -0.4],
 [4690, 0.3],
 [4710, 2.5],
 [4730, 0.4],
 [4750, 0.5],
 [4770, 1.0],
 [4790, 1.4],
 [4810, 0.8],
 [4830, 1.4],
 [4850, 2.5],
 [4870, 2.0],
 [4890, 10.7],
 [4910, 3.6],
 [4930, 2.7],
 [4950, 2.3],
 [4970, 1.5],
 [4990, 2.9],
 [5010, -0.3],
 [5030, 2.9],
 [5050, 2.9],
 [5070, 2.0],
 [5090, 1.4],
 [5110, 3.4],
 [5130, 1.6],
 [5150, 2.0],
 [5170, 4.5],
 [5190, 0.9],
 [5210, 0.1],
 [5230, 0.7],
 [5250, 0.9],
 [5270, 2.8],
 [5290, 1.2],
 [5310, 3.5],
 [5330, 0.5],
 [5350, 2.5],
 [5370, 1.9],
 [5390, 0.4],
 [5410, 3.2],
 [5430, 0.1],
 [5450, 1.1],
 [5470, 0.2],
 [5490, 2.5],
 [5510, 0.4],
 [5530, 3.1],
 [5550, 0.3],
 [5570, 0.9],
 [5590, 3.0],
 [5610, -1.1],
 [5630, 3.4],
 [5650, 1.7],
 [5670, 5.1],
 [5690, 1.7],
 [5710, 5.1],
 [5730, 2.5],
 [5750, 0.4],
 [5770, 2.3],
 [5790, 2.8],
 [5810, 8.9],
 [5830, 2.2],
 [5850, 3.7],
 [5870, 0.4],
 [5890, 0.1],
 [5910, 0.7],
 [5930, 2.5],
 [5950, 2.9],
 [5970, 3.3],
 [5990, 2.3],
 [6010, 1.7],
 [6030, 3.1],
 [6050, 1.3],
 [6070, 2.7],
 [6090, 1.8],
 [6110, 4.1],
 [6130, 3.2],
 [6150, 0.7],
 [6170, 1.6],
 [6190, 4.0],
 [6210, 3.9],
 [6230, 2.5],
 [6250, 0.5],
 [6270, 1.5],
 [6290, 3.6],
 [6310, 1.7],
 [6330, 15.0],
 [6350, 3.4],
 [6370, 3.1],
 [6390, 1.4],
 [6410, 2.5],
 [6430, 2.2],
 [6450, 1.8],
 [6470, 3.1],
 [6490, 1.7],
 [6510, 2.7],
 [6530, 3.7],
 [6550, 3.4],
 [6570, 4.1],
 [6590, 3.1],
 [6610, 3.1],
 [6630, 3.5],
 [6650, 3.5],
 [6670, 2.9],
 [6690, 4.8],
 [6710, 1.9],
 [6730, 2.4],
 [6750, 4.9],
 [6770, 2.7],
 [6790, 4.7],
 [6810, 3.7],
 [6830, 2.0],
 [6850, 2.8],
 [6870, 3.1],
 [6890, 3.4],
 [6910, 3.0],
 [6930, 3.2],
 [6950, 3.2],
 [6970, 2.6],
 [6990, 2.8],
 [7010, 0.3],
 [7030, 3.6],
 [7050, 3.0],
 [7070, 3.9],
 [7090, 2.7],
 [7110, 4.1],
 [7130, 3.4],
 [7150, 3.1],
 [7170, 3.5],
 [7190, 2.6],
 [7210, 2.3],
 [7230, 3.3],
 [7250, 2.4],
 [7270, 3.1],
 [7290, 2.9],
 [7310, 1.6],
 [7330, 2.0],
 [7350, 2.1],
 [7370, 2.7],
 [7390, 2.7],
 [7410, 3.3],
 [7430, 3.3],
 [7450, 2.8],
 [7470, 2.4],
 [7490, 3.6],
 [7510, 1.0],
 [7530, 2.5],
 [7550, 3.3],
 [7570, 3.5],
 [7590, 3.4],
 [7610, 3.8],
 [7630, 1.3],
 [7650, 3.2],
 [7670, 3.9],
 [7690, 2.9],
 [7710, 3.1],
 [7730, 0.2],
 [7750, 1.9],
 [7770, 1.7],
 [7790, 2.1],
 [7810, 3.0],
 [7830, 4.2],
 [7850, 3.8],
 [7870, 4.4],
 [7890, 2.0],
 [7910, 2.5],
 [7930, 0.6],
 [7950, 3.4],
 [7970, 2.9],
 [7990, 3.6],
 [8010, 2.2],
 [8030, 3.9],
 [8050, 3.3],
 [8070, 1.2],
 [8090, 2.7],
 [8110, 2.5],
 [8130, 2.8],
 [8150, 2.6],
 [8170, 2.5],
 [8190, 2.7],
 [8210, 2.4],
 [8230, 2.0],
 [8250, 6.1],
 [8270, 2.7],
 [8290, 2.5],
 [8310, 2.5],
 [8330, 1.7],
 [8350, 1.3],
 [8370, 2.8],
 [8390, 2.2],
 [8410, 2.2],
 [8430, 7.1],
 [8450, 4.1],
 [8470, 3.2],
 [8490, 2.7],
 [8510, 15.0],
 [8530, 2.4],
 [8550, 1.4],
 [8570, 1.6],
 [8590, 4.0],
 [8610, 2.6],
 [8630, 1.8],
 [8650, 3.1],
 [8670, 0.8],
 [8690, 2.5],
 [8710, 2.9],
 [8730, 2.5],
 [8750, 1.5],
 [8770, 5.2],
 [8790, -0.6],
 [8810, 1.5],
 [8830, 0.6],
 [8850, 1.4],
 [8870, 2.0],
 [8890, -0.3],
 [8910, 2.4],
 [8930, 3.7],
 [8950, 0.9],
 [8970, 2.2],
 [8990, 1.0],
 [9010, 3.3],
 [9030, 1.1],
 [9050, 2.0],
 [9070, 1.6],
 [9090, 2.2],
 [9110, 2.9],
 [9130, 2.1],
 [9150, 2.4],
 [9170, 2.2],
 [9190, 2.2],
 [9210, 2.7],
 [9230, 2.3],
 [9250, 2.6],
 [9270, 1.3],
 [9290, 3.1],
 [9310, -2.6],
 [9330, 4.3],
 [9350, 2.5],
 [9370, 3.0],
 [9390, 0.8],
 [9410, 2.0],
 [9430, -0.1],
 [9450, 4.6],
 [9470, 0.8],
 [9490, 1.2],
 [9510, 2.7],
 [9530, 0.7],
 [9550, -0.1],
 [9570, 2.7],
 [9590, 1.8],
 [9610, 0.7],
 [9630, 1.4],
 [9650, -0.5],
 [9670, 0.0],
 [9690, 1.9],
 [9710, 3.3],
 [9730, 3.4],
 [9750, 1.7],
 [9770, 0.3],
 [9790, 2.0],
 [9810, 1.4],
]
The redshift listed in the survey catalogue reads 0.70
